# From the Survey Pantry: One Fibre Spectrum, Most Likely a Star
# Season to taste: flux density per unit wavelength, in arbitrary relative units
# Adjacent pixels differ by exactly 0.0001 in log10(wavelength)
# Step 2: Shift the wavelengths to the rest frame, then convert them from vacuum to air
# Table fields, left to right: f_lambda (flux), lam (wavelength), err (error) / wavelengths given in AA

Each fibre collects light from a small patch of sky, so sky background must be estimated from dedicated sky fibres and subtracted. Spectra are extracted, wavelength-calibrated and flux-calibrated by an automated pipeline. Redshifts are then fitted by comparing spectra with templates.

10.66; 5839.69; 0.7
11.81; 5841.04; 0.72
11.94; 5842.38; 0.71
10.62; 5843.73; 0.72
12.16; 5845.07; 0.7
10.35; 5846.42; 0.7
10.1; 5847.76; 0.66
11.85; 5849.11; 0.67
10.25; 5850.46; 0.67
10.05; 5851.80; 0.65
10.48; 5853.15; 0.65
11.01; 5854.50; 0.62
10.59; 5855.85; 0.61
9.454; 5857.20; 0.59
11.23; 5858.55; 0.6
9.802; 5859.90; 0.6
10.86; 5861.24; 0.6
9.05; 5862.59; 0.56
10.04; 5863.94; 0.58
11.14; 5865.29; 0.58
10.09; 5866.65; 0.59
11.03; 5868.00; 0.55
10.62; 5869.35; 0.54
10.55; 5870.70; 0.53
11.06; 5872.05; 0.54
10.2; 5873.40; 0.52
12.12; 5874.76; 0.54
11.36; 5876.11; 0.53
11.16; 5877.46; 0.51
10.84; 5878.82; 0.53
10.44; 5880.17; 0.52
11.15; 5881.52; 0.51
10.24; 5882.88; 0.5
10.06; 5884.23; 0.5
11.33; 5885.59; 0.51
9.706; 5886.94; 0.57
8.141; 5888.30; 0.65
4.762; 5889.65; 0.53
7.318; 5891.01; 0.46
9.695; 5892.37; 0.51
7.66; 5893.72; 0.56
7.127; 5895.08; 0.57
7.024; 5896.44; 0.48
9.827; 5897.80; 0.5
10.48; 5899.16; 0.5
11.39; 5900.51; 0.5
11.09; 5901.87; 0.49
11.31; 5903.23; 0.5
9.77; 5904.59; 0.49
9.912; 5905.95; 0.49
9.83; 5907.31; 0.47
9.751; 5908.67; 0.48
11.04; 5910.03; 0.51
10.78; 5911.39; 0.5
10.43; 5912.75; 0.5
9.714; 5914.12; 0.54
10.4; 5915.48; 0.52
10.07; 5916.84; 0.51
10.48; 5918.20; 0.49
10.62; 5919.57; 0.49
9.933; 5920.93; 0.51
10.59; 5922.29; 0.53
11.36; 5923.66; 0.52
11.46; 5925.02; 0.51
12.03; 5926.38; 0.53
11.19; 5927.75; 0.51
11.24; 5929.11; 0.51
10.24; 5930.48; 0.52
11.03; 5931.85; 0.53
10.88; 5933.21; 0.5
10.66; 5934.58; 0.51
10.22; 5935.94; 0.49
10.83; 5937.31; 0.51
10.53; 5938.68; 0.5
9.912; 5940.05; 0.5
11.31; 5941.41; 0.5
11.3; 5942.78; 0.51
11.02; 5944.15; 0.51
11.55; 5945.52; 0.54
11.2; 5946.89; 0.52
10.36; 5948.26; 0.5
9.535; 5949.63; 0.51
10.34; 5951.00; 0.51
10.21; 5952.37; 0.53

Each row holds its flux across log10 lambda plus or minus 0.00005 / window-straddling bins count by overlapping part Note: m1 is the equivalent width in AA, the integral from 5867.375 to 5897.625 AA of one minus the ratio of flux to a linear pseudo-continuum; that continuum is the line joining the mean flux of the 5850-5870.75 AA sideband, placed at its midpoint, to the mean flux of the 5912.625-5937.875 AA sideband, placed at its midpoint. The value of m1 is 2.3 AA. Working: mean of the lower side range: 10.4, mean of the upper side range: 10.7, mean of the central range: 9.71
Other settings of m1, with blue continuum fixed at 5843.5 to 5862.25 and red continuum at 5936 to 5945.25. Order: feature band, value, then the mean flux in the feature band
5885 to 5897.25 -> 3.0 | 8.08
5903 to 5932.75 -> 0.4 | 10.6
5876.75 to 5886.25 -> -0.1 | 10.7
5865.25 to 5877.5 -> -0.3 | 10.9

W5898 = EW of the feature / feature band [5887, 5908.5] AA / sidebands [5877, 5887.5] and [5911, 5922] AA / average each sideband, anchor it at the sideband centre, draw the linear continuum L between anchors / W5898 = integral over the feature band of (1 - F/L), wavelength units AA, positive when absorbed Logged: 2.9 AA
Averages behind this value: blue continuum 10.6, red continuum 10.3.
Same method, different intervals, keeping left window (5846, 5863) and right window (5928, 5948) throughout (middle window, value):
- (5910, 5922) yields 0.4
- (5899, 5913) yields 0.2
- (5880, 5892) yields 1.6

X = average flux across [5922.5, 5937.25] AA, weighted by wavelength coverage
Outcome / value 11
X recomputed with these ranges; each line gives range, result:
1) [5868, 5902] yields 9.82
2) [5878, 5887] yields 10.6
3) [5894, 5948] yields 10.5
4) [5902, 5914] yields 10.4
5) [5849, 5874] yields 10.5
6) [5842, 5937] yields 10.3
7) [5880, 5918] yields 9.66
